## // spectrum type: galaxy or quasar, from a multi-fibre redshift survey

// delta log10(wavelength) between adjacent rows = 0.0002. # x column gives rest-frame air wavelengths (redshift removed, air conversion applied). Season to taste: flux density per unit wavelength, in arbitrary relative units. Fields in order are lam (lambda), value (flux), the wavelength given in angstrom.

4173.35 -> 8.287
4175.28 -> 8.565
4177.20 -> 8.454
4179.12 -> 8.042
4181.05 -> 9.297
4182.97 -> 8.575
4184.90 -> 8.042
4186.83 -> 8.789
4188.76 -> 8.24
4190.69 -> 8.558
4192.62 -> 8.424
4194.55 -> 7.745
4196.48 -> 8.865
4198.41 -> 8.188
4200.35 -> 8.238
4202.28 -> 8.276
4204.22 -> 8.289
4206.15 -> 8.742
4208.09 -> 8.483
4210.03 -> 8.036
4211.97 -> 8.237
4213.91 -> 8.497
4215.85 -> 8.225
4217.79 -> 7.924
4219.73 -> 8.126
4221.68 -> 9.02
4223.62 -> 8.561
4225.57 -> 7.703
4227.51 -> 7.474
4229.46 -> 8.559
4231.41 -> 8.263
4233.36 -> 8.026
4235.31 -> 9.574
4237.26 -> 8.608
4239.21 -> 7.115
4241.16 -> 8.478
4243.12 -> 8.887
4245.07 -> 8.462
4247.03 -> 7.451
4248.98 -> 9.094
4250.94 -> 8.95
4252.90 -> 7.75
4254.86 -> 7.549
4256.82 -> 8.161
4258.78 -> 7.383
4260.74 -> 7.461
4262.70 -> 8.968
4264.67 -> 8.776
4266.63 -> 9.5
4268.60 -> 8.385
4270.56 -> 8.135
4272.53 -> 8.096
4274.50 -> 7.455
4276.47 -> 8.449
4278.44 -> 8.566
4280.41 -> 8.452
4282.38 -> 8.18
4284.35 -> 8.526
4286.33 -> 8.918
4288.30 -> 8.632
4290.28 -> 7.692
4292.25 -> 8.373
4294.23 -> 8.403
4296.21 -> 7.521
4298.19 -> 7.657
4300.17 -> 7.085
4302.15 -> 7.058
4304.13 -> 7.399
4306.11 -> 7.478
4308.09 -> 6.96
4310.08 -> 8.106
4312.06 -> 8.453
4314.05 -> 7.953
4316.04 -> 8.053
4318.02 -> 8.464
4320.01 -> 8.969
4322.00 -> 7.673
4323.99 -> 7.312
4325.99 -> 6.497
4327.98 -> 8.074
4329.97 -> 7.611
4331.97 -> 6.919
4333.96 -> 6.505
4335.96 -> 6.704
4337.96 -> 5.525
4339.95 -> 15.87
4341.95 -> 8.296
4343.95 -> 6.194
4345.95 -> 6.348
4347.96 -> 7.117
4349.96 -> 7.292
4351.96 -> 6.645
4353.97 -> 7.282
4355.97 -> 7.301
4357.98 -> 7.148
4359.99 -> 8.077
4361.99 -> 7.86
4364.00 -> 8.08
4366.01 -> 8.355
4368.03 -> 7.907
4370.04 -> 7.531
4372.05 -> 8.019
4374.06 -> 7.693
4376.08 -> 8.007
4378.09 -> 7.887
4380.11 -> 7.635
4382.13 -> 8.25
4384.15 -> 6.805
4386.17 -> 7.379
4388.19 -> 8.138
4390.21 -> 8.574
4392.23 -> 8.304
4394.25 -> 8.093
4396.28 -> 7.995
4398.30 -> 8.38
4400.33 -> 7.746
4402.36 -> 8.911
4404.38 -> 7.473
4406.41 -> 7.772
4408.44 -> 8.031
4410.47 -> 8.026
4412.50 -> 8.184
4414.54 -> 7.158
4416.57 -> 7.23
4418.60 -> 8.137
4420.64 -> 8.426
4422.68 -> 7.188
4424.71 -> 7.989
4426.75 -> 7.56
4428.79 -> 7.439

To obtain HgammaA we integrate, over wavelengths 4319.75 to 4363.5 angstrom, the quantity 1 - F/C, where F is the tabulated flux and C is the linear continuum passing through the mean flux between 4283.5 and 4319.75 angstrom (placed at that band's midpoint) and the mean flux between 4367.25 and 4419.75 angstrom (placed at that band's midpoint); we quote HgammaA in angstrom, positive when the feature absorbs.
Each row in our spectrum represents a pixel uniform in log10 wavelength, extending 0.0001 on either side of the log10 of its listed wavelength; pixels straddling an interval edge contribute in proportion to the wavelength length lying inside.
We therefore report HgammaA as 1.9 angstrom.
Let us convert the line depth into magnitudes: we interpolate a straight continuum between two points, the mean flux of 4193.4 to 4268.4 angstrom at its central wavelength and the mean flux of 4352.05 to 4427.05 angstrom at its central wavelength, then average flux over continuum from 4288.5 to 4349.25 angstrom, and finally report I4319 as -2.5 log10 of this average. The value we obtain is 0.04 mag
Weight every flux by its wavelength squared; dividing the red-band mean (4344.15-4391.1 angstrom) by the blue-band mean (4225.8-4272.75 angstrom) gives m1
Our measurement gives 1.0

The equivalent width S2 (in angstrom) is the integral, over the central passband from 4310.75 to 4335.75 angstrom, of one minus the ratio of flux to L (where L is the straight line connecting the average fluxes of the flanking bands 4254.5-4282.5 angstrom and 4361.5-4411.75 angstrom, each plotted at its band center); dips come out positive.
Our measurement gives 1.3 angstrom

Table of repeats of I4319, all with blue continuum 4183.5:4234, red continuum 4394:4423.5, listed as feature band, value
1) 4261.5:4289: -0.04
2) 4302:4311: 0.10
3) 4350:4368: 0.06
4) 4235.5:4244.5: -0.02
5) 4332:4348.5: 0.04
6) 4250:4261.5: 0.04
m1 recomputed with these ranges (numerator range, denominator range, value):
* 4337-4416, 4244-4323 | 1.01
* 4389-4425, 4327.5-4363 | 1.08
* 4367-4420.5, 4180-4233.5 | 1.03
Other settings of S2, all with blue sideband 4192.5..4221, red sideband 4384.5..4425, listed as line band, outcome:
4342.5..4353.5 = 1.68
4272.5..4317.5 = 0.86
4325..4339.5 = 1.60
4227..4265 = -0.14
